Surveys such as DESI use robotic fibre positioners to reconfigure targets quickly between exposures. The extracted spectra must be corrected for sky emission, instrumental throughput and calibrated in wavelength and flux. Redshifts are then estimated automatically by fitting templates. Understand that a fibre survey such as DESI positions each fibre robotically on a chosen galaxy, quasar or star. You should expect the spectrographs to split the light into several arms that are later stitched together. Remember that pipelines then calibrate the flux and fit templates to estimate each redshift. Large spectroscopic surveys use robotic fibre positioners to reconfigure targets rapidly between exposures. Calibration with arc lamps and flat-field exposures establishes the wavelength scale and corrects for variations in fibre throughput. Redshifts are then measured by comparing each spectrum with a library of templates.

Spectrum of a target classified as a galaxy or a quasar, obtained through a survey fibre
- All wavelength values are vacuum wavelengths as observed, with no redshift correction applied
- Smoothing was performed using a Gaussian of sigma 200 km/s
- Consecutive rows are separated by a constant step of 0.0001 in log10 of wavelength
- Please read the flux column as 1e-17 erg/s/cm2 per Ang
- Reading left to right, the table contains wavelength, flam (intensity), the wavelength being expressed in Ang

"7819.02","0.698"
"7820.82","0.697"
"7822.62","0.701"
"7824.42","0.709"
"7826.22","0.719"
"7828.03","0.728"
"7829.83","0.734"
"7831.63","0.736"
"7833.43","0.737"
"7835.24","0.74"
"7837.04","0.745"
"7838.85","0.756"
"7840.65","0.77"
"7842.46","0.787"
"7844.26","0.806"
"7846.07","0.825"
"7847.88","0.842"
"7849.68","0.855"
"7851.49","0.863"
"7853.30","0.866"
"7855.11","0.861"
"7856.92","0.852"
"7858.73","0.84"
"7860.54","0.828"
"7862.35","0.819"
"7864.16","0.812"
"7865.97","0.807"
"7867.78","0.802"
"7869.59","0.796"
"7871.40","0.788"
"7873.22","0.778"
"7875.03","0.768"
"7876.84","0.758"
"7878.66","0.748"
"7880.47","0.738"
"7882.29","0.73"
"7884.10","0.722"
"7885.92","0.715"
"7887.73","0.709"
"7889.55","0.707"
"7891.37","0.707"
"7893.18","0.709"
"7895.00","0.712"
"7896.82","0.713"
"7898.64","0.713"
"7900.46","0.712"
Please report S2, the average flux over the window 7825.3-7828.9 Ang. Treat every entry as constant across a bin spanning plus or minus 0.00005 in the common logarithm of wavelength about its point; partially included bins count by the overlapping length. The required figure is 0.722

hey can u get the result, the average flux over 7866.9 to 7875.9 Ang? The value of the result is 0.786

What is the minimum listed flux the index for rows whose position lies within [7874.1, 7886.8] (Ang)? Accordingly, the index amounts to 0.715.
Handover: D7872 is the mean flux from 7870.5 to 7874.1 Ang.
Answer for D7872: 0.781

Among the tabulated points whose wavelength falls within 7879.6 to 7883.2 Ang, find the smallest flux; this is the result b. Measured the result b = 0.73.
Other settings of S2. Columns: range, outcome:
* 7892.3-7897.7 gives 0.711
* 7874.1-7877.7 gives 0.765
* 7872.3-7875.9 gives 0.772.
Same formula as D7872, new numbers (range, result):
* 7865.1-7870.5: 0.802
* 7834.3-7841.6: 0.752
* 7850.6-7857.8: 0.86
